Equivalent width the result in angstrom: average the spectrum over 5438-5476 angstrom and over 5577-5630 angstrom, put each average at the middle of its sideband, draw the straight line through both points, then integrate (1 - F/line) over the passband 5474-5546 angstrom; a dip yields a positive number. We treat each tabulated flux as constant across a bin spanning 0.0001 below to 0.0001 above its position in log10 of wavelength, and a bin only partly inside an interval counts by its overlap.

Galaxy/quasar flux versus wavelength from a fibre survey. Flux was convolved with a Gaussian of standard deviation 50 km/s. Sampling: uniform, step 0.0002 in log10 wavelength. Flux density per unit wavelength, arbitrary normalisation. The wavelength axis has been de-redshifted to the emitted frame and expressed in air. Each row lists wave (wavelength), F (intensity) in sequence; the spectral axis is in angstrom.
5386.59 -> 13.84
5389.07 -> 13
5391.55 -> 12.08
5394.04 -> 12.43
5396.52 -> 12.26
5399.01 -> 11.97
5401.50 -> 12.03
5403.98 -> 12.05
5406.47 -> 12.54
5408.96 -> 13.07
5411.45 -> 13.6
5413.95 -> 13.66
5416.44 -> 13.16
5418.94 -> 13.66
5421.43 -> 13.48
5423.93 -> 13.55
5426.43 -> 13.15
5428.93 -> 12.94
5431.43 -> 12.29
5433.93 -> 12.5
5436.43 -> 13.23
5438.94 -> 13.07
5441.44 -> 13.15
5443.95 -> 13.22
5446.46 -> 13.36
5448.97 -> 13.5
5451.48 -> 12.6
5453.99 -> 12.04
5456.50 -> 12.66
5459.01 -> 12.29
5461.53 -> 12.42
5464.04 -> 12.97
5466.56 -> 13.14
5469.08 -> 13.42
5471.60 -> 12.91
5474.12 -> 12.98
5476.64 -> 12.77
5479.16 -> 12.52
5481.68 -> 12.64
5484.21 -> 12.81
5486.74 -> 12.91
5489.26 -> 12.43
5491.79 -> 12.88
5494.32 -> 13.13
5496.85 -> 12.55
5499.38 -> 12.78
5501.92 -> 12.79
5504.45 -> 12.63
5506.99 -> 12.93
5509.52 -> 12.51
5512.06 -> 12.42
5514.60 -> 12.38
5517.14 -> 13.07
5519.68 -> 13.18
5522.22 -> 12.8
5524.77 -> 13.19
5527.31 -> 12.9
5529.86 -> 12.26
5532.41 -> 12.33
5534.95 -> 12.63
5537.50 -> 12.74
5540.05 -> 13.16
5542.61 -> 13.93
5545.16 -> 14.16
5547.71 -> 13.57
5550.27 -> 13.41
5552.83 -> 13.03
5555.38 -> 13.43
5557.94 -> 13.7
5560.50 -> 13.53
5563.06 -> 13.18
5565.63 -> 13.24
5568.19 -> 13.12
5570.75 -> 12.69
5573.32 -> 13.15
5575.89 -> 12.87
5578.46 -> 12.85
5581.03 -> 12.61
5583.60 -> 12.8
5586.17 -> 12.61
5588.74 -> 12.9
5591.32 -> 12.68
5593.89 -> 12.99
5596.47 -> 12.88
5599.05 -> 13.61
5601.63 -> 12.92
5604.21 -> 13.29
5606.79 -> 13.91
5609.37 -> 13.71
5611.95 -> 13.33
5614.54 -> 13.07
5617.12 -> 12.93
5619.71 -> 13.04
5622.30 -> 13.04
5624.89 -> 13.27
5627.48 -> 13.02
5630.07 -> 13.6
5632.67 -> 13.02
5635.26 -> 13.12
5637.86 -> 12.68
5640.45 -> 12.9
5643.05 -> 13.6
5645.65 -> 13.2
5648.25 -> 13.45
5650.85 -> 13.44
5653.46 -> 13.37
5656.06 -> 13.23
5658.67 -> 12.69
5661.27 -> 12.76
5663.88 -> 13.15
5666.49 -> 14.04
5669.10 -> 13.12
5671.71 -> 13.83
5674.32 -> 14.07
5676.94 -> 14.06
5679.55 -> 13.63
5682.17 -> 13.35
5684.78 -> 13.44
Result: 0.79 angstrom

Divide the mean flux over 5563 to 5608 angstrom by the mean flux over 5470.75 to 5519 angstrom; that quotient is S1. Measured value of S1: 1.0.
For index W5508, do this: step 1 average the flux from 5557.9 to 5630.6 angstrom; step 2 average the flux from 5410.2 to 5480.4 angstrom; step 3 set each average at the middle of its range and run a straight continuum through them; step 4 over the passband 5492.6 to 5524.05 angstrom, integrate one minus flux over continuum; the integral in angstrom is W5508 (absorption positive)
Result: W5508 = 0.7 angstrom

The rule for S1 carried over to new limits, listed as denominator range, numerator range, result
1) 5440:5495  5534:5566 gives 1.04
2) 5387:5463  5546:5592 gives 1.02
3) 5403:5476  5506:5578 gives 1.01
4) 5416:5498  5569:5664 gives 1.01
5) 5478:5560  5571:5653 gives 1.01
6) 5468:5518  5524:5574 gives 1.03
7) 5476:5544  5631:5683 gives 1.04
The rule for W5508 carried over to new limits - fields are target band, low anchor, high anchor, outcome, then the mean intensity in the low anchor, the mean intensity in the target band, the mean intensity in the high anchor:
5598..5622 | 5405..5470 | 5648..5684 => 0.1 angstrom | 13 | 13.3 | 13.4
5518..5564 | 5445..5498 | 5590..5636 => -0.6 angstrom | 12.8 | 13.2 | 13.2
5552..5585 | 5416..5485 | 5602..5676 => 0.2 angstrom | 12.9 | 13.1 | 13.3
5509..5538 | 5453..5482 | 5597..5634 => 0.5 angstrom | 12.7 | 12.7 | 13.3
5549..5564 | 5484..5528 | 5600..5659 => -0.5 angstrom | 12.8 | 13.4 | 13.2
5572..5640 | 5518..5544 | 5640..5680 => 0.7 angstrom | 12.9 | 13.1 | 13.4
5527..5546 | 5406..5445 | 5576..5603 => 0.0 angstrom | 13.2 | 13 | 12.9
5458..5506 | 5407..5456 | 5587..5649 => 1.2 angstrom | 13.1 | 12.8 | 13.2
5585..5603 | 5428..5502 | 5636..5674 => 0.2 angstrom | 12.8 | 12.9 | 13.3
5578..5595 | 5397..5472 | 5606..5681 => 0.6 angstrom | 12.9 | 12.8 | 13.3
